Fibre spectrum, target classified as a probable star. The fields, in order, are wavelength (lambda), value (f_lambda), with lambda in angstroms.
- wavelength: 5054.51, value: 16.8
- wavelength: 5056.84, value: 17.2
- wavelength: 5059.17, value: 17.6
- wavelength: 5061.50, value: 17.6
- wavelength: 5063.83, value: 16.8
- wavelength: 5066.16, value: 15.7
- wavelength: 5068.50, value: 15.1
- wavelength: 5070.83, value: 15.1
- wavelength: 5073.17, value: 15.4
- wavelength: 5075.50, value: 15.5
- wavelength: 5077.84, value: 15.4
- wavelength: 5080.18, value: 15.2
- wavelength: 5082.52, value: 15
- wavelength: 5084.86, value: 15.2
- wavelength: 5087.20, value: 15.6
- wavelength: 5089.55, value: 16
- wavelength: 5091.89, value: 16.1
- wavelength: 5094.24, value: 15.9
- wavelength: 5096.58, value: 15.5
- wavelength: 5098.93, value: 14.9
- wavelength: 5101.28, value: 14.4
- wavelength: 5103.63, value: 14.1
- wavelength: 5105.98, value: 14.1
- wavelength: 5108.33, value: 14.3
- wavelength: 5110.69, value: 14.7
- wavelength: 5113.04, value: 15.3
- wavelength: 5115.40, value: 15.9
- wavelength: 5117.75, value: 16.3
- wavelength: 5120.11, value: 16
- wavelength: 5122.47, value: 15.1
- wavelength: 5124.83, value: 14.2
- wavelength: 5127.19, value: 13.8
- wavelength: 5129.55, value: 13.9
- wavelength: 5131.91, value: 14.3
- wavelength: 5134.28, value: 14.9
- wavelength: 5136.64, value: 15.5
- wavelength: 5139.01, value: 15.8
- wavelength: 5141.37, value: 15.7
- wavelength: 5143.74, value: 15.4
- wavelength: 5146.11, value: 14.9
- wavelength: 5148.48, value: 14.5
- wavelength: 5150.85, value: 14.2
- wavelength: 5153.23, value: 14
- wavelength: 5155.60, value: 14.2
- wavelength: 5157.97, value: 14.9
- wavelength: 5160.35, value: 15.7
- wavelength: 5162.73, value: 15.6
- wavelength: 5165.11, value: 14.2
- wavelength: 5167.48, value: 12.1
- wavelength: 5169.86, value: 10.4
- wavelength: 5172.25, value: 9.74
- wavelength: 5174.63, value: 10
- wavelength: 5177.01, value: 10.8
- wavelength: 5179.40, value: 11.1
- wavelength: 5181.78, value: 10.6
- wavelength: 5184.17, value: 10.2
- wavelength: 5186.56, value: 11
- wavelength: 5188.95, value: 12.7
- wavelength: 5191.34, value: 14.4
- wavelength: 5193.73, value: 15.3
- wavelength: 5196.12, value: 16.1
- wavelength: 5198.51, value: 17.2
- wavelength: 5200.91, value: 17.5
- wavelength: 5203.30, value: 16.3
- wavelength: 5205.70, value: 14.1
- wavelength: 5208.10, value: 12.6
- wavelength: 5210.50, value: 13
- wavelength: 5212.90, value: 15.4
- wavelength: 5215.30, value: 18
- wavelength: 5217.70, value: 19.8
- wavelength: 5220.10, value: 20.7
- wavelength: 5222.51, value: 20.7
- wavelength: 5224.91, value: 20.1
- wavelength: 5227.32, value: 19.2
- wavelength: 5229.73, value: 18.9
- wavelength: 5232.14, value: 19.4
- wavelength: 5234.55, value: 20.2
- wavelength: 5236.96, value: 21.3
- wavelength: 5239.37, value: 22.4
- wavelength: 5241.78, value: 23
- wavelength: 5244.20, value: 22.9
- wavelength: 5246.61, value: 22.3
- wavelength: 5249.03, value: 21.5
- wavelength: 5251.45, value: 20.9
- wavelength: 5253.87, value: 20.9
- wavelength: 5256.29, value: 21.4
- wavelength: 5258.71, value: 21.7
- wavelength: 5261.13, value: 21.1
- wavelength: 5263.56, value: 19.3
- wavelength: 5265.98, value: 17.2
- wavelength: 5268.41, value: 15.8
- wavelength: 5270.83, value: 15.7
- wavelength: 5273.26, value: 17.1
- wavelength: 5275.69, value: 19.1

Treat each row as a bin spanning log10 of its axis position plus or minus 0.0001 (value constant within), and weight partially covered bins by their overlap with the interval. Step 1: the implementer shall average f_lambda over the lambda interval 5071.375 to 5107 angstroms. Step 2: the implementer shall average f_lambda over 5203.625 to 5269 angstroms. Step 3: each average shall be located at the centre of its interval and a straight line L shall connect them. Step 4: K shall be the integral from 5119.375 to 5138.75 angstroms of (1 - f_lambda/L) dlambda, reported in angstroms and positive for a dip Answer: 1.9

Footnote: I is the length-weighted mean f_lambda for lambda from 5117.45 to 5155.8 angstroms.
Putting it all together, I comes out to 14.8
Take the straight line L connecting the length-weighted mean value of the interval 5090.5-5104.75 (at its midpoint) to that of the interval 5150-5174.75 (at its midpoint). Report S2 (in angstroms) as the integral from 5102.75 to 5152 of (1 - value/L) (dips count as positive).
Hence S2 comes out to -2.09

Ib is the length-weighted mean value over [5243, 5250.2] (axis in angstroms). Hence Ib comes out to 22.2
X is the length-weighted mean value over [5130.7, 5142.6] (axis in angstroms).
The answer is 15.2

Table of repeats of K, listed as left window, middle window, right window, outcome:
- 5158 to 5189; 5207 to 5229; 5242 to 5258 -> -0.1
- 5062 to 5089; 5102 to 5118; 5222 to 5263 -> 1.7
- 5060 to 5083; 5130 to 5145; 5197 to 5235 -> 1.3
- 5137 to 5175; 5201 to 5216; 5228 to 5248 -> 2.9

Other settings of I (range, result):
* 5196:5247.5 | 18.7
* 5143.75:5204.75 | 13.5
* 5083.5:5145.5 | 15.1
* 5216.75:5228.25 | 20.1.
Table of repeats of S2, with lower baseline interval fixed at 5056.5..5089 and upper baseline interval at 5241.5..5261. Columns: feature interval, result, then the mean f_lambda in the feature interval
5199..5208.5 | 2.2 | 15.5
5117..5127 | 1.3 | 15.2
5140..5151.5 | 2.1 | 15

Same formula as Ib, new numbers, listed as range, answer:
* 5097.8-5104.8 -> 14.5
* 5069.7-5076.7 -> 15.3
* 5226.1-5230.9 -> 19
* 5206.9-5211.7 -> 12.8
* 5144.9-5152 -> 14.5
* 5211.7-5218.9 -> 17.7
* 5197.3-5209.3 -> 15.5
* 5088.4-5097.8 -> 15.9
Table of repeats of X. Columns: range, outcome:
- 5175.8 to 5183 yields 10.8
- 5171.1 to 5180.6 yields 10.4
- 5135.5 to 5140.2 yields 15.7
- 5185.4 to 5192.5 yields 12.7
